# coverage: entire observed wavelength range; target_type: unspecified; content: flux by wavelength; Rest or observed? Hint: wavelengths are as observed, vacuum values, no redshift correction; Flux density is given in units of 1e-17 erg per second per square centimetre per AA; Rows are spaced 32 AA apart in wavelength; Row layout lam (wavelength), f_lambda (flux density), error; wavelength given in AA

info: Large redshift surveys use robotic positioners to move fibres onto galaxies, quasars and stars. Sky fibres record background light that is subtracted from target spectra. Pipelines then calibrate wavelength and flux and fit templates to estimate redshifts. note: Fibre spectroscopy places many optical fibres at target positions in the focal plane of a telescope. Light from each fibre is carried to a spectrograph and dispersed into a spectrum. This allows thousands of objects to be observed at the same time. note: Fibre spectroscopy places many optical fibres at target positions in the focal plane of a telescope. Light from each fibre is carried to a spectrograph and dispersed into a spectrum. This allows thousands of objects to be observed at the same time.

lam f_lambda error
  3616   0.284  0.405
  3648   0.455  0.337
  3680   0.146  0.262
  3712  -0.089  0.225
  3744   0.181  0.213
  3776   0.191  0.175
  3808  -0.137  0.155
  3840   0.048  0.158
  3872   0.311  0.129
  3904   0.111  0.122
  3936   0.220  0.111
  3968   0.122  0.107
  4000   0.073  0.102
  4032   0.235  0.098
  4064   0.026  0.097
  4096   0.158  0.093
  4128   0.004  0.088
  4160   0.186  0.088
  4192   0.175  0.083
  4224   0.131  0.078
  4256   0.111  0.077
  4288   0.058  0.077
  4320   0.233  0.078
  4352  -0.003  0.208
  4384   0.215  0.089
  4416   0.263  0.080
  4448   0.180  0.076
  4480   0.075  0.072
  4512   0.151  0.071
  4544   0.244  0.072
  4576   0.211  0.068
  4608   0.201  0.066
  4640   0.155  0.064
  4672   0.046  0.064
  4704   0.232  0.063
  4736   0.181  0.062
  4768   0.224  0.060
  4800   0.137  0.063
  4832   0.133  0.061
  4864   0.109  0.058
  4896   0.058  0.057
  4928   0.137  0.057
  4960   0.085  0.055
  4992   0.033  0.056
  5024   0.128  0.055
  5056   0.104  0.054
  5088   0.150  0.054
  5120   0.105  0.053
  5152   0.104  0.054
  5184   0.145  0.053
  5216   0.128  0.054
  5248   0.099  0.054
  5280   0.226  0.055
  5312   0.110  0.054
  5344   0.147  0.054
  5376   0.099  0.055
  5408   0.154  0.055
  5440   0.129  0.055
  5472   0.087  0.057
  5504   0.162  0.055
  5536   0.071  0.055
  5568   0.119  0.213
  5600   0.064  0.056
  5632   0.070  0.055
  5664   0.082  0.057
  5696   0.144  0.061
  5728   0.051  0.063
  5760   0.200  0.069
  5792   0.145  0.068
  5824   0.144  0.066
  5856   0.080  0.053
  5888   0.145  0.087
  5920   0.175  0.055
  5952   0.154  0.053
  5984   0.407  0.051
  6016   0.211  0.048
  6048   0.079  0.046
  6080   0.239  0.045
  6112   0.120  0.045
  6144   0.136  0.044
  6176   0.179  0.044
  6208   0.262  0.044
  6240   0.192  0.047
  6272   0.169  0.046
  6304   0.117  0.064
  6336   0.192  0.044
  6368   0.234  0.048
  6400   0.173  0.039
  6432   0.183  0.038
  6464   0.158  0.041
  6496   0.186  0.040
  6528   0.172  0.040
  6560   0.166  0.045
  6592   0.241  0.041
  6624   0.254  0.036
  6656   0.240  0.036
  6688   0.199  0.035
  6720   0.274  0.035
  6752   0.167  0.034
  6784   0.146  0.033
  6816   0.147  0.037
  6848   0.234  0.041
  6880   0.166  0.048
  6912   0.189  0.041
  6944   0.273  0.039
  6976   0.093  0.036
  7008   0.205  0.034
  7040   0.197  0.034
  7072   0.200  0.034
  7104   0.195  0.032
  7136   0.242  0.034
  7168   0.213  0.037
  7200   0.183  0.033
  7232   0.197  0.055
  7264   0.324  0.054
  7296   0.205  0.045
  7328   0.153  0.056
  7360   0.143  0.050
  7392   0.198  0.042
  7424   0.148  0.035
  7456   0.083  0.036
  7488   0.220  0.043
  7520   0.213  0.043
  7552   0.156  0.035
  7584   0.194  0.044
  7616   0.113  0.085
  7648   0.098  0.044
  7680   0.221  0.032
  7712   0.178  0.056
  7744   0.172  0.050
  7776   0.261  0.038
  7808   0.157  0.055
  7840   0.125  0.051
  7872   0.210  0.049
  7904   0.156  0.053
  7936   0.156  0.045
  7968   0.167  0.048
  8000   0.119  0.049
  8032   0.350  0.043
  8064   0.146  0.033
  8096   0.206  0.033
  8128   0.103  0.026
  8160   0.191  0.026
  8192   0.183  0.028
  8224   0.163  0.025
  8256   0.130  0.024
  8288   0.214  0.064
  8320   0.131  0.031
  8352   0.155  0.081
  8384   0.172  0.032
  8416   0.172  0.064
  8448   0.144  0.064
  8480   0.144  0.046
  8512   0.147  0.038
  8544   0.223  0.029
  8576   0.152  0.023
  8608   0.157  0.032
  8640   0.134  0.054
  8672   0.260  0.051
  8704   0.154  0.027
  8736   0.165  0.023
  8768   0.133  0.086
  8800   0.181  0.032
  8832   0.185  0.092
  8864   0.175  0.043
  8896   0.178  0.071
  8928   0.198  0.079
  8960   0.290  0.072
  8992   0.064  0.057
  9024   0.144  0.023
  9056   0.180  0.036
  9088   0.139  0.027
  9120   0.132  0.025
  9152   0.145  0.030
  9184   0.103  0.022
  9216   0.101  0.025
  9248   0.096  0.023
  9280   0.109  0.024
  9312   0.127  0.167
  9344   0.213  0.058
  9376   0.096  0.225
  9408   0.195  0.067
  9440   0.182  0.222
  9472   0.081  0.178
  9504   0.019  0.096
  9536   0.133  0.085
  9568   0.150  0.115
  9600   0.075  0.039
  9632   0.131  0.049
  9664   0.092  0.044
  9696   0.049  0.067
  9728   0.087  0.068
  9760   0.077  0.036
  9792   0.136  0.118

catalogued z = 0.60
